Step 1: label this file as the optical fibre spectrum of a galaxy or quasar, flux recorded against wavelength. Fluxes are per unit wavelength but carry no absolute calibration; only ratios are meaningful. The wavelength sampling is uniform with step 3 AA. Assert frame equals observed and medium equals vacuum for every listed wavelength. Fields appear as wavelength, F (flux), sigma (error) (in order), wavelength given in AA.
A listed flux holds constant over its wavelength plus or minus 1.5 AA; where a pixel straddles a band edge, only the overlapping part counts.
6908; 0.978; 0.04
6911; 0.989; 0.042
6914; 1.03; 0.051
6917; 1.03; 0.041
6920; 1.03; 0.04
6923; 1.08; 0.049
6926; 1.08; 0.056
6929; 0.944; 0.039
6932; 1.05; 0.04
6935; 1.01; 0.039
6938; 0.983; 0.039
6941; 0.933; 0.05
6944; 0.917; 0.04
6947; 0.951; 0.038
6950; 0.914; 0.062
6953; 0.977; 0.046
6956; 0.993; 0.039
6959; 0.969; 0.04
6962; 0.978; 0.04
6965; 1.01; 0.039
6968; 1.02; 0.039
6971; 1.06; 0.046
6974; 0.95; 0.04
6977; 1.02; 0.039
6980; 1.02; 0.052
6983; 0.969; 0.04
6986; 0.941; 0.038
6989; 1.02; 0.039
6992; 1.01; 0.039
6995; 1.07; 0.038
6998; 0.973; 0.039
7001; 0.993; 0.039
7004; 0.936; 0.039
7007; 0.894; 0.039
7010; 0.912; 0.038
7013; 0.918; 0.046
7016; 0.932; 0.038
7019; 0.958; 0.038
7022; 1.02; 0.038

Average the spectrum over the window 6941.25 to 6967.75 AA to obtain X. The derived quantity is 0.965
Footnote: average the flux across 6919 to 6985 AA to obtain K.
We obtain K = 0.993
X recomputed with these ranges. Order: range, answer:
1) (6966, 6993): 1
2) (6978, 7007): 0.988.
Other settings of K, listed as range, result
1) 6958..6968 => 0.992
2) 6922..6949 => 0.991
